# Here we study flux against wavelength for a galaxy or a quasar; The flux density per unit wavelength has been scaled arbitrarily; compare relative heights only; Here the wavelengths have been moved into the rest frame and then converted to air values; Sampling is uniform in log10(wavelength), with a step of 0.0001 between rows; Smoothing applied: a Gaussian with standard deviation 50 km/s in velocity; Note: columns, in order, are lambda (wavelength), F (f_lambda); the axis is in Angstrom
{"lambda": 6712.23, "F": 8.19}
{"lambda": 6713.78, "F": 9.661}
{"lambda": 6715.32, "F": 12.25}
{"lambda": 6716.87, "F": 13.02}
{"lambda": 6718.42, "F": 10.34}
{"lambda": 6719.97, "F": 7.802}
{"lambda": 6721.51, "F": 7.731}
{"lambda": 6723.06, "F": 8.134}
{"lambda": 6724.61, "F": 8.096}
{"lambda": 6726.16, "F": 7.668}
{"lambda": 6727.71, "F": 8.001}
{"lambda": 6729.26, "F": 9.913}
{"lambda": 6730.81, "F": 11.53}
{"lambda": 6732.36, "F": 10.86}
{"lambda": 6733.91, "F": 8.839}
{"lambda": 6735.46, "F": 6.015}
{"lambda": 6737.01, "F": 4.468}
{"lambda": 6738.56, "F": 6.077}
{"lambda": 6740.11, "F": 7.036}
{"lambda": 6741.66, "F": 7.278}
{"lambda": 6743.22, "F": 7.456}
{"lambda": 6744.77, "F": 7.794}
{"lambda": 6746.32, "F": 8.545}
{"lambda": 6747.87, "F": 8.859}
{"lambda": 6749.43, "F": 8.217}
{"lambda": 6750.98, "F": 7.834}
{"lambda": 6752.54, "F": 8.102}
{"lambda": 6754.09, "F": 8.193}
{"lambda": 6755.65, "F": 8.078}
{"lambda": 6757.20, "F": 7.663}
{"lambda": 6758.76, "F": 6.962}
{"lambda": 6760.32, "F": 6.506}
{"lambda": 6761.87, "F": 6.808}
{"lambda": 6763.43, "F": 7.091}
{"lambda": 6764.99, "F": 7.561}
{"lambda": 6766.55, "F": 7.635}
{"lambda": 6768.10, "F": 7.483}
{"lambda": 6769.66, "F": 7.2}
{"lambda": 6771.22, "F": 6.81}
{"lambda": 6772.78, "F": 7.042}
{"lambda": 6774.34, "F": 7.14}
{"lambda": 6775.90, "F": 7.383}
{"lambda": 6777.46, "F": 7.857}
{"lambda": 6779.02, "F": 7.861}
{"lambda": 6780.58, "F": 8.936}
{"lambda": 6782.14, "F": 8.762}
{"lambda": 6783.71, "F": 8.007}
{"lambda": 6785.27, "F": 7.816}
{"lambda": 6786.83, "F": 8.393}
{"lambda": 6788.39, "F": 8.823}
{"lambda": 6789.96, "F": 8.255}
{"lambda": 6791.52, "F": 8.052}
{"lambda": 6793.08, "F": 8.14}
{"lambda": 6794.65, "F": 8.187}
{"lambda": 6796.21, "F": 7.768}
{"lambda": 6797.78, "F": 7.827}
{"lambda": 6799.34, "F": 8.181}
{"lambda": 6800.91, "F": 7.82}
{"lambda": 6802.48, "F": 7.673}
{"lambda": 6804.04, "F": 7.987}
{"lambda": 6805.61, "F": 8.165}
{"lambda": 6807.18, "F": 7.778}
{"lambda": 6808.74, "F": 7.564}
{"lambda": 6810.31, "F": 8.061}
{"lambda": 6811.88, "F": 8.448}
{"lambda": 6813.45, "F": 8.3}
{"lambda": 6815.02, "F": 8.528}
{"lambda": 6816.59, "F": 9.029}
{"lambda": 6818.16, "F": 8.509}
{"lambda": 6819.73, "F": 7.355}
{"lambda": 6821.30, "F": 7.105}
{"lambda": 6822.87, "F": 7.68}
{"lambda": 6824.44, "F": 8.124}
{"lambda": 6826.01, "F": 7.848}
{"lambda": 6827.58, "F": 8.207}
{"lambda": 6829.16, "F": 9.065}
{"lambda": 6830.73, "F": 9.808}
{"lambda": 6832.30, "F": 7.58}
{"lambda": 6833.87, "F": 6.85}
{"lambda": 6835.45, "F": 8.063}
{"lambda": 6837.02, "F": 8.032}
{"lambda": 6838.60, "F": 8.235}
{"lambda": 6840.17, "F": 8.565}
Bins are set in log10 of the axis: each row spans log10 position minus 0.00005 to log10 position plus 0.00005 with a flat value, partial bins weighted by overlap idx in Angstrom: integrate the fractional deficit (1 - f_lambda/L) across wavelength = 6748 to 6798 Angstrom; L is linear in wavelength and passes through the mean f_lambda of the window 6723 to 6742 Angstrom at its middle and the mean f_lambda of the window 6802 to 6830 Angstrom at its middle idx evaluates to 1.7 Angstrom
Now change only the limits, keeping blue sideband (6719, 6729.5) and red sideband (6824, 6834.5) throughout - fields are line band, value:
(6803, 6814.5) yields 0.2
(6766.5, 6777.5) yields 1.2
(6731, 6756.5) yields 1.1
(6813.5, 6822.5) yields 0.1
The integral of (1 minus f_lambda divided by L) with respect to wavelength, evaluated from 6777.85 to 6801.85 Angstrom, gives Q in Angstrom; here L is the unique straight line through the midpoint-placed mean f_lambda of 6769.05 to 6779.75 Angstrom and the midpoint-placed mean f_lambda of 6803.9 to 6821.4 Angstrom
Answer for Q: -1.7 Angstrom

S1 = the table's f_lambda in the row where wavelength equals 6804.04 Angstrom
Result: 7.987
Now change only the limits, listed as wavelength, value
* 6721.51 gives 7.731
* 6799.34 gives 8.181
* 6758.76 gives 6.962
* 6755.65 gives 8.078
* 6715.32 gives 12.25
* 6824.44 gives 8.124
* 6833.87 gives 6.85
